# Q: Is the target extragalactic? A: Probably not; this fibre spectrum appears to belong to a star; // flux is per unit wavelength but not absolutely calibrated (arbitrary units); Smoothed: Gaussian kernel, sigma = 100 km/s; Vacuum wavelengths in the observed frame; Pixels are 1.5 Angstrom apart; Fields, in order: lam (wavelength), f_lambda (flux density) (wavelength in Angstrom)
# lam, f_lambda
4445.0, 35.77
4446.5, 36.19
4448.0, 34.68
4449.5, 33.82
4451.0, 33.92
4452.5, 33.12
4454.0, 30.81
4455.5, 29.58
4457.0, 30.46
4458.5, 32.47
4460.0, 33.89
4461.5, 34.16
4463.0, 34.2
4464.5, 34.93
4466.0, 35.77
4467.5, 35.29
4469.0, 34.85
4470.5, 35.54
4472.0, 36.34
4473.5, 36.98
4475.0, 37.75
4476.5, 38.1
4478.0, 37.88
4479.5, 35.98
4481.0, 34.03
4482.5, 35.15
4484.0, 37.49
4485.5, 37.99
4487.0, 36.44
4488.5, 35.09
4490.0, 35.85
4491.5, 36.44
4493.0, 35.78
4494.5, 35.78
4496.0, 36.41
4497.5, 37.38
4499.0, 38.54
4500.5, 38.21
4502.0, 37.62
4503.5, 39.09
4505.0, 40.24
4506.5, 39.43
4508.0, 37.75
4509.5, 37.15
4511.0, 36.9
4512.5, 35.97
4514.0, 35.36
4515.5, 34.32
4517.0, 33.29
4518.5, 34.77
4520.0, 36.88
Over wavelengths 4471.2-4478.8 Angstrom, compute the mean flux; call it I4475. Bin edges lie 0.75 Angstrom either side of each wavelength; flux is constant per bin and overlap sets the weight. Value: 37.4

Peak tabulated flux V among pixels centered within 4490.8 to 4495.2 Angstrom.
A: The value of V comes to 36.44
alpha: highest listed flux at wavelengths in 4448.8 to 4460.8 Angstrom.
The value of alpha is 33.92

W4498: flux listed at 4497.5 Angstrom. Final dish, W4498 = 37.38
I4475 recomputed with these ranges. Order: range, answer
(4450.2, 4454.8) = 32.6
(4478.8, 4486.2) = 36.1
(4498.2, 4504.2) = 38.4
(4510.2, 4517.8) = 35.2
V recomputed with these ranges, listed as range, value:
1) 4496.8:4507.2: 40.24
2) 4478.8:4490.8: 37.99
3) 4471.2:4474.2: 36.98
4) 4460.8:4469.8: 35.77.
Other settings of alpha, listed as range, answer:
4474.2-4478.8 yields 38.1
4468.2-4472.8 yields 36.34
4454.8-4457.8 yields 30.46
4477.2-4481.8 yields 37.88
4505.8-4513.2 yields 39.43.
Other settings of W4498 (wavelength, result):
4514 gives 35.36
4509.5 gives 37.15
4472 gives 36.34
